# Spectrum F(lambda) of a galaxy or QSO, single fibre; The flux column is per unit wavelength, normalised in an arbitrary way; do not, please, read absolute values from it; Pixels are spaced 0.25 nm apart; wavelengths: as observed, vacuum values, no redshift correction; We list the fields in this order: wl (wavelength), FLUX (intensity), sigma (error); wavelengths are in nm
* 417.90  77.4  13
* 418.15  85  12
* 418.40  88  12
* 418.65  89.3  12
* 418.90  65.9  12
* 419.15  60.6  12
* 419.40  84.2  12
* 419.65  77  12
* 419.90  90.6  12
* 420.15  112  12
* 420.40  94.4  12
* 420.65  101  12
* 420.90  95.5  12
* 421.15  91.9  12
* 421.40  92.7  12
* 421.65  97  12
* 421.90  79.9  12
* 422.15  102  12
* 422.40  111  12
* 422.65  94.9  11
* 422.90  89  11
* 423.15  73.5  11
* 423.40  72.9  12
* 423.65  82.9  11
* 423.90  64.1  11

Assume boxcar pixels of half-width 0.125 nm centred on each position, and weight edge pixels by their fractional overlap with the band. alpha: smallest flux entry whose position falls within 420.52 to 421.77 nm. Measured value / 91.9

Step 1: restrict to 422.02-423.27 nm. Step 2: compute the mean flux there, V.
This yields 94.1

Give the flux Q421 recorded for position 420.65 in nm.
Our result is 101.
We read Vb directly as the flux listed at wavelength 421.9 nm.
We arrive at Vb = 79.9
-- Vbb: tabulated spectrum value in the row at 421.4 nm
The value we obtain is 92.7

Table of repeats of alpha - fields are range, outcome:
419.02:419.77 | 60.6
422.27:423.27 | 73.5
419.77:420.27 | 90.6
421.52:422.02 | 79.9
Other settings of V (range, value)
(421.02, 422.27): 92.7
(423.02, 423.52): 73.4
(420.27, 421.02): 97.1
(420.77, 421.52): 93.4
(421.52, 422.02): 88.6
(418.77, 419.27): 63.5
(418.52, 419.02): 77.8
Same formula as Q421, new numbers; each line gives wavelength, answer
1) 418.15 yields 85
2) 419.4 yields 84.2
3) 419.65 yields 77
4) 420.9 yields 95.5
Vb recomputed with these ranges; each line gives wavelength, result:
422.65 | 94.9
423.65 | 82.9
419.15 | 60.6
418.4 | 88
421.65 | 97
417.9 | 77.4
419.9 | 90.6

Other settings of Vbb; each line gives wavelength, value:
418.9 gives 65.9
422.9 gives 89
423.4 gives 72.9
